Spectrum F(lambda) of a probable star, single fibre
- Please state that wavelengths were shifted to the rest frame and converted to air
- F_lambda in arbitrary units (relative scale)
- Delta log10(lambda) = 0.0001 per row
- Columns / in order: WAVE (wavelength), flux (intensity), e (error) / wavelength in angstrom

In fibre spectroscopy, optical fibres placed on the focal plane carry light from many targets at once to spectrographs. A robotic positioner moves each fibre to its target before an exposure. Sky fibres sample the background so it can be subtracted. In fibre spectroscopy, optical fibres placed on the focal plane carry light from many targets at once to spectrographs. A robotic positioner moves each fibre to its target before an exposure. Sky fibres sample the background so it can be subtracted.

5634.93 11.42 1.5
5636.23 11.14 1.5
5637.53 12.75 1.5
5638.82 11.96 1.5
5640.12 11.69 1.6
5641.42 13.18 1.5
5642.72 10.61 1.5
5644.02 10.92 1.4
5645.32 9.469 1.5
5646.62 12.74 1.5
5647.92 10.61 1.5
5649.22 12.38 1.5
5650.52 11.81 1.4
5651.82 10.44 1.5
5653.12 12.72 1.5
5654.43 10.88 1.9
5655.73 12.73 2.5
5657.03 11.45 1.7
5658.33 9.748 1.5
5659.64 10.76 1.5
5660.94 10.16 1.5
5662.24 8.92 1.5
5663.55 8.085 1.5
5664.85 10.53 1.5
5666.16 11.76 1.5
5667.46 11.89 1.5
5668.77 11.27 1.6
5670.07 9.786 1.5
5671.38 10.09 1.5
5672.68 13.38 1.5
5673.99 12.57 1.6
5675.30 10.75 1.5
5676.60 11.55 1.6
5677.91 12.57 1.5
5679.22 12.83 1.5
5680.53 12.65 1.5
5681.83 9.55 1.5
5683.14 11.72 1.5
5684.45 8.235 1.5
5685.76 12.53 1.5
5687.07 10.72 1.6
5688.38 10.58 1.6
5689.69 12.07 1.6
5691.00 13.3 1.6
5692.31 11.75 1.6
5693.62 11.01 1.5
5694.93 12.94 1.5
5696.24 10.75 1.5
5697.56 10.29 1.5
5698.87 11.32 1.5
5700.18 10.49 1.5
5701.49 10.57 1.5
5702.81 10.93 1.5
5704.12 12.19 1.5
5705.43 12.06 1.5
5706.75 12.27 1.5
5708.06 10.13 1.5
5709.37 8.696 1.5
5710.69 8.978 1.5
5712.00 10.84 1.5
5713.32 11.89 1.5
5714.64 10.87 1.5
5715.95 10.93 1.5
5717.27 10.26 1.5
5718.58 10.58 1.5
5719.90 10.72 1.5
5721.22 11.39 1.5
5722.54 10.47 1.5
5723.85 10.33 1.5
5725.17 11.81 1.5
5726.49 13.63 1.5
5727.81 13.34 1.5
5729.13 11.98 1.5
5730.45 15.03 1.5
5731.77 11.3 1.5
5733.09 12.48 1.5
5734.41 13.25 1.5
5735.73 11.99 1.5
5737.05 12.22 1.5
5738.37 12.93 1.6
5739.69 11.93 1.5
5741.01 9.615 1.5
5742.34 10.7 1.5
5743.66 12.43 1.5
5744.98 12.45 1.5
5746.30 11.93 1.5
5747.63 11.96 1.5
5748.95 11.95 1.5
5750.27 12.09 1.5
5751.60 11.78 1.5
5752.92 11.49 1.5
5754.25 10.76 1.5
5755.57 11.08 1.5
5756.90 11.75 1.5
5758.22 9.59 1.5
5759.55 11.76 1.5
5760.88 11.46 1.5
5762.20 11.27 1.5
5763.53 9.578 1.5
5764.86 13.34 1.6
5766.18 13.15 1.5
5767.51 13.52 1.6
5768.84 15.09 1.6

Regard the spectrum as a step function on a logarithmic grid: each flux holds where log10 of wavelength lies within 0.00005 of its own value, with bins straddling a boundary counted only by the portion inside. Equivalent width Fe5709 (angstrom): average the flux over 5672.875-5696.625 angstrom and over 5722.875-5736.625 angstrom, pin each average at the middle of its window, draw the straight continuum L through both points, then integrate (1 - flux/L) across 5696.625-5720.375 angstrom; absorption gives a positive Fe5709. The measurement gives 2.5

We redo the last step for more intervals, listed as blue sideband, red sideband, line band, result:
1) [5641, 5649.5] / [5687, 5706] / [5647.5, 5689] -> 0.91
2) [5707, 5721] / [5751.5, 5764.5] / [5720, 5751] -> -3.63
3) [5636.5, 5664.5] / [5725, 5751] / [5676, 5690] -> 0.25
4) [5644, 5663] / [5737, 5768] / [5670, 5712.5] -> 0.16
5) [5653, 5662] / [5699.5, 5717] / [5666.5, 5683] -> -0.96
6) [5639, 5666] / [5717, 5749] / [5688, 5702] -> 0.10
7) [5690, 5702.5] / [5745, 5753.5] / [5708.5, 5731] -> 0.73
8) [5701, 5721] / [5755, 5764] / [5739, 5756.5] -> -1.03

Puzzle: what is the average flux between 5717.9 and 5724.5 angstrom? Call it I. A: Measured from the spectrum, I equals 10.7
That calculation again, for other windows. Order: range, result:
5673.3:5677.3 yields 11.6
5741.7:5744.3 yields 11.6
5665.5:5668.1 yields 11.8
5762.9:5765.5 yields 11.5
